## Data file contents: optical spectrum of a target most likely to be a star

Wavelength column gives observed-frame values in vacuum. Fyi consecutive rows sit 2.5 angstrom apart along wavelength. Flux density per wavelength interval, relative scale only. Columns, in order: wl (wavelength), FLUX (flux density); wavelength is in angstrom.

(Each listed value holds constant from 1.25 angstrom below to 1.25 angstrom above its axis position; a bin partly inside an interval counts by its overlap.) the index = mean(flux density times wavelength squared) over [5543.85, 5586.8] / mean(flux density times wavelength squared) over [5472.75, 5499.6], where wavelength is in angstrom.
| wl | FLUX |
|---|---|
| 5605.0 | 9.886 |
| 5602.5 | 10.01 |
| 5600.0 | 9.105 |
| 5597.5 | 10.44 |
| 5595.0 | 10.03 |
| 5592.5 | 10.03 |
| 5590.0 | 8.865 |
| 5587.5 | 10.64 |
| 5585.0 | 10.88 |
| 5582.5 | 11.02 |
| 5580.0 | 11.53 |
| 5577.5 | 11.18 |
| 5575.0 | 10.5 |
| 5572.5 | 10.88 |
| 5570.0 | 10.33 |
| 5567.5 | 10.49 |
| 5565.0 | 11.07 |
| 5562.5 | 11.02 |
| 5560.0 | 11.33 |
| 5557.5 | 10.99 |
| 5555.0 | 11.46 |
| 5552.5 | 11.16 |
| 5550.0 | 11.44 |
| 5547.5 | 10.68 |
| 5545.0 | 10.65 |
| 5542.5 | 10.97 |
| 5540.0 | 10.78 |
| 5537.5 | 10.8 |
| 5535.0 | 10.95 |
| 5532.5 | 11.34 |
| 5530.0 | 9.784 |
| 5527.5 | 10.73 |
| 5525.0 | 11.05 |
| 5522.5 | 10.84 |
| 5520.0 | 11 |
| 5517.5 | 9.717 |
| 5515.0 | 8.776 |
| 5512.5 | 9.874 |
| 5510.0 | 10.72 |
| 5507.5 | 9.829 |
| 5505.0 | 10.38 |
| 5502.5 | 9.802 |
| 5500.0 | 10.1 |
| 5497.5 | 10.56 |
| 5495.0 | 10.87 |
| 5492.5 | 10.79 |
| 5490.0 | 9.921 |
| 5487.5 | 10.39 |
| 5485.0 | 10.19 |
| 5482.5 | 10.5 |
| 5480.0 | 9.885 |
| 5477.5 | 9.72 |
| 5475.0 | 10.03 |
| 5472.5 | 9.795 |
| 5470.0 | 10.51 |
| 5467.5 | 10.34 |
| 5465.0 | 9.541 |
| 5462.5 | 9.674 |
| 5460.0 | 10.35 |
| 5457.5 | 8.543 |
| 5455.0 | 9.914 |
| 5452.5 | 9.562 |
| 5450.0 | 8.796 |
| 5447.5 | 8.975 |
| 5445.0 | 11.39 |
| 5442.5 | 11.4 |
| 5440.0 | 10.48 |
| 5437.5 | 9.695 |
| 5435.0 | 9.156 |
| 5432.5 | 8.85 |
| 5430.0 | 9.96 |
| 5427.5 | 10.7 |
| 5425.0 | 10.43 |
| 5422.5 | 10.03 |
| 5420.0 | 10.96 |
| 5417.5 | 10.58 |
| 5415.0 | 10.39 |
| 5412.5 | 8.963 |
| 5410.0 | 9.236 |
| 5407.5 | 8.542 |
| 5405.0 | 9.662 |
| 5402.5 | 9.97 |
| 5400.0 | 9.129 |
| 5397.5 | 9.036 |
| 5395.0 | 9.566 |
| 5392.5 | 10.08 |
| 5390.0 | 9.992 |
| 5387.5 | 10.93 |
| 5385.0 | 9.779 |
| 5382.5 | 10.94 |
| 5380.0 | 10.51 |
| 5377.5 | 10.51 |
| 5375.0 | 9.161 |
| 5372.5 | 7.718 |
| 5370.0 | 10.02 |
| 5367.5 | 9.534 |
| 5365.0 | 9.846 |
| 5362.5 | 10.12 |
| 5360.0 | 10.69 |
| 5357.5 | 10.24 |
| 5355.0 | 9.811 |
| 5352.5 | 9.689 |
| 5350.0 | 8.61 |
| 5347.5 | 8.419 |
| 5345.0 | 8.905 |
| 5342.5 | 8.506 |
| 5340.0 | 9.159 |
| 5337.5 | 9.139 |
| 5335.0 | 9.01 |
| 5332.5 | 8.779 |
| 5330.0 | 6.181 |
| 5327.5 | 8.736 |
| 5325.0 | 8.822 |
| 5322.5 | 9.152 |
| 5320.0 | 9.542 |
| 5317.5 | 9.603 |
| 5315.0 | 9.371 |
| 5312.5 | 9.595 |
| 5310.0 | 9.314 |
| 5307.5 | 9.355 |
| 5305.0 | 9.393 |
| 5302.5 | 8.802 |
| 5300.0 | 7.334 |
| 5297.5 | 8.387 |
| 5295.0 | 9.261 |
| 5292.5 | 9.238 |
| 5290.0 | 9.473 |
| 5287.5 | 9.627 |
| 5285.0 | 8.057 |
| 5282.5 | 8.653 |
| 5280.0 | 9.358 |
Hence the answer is 1.10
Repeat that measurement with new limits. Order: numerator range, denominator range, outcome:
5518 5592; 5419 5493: 1.12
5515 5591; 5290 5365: 1.29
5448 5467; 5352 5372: 0.99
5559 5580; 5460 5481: 1.13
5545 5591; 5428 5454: 1.15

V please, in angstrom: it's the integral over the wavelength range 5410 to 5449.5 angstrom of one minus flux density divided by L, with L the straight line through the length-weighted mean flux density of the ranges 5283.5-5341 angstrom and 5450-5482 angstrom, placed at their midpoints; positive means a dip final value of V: -2.00 angstrom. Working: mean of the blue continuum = 8.93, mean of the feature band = 10.1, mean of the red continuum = 9.8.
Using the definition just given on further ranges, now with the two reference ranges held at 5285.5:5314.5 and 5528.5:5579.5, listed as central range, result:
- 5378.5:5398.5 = -0.9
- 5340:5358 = 0.5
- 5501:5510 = 0.4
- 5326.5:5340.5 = 1.3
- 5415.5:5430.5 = -0.8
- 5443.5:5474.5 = 1.2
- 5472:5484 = 0.4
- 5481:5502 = 0.1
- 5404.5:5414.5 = 0.7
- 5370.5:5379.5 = 0.3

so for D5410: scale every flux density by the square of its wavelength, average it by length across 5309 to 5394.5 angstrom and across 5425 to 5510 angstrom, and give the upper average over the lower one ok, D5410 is 1.1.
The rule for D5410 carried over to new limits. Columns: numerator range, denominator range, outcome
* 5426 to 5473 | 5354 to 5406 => 1.03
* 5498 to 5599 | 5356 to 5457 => 1.13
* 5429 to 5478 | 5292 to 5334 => 1.17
